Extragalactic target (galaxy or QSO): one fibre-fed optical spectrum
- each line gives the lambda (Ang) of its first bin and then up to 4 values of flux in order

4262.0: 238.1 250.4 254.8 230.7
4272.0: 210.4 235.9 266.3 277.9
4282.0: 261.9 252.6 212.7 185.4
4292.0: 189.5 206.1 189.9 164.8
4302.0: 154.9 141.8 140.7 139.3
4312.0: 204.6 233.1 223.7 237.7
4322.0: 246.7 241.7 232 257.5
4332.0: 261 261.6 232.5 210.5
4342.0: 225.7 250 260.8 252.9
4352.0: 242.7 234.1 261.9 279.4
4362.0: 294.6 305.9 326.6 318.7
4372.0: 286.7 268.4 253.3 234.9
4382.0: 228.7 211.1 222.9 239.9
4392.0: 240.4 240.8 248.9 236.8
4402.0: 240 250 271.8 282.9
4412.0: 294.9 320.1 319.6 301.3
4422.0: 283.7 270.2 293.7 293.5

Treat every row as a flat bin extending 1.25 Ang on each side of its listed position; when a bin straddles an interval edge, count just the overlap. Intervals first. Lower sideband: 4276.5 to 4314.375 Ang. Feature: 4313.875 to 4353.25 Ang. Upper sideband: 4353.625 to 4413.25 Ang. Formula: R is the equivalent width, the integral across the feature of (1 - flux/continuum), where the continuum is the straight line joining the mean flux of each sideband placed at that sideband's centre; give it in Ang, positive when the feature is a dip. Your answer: -2.82 Ang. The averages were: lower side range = 199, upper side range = 262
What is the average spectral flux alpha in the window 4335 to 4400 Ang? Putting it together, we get 254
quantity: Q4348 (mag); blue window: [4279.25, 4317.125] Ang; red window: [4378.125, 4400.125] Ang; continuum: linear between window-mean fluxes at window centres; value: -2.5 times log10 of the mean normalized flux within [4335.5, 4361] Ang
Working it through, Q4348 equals -0.14 mag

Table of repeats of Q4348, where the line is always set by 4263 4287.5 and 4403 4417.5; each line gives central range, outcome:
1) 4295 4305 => 0.450 mag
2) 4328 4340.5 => 0.082 mag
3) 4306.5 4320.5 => 0.284 mag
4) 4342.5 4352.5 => 0.075 mag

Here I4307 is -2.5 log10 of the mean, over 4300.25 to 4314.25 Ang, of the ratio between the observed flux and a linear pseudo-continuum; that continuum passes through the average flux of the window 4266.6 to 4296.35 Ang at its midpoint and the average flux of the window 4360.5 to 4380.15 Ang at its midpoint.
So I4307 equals 0.459 mag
